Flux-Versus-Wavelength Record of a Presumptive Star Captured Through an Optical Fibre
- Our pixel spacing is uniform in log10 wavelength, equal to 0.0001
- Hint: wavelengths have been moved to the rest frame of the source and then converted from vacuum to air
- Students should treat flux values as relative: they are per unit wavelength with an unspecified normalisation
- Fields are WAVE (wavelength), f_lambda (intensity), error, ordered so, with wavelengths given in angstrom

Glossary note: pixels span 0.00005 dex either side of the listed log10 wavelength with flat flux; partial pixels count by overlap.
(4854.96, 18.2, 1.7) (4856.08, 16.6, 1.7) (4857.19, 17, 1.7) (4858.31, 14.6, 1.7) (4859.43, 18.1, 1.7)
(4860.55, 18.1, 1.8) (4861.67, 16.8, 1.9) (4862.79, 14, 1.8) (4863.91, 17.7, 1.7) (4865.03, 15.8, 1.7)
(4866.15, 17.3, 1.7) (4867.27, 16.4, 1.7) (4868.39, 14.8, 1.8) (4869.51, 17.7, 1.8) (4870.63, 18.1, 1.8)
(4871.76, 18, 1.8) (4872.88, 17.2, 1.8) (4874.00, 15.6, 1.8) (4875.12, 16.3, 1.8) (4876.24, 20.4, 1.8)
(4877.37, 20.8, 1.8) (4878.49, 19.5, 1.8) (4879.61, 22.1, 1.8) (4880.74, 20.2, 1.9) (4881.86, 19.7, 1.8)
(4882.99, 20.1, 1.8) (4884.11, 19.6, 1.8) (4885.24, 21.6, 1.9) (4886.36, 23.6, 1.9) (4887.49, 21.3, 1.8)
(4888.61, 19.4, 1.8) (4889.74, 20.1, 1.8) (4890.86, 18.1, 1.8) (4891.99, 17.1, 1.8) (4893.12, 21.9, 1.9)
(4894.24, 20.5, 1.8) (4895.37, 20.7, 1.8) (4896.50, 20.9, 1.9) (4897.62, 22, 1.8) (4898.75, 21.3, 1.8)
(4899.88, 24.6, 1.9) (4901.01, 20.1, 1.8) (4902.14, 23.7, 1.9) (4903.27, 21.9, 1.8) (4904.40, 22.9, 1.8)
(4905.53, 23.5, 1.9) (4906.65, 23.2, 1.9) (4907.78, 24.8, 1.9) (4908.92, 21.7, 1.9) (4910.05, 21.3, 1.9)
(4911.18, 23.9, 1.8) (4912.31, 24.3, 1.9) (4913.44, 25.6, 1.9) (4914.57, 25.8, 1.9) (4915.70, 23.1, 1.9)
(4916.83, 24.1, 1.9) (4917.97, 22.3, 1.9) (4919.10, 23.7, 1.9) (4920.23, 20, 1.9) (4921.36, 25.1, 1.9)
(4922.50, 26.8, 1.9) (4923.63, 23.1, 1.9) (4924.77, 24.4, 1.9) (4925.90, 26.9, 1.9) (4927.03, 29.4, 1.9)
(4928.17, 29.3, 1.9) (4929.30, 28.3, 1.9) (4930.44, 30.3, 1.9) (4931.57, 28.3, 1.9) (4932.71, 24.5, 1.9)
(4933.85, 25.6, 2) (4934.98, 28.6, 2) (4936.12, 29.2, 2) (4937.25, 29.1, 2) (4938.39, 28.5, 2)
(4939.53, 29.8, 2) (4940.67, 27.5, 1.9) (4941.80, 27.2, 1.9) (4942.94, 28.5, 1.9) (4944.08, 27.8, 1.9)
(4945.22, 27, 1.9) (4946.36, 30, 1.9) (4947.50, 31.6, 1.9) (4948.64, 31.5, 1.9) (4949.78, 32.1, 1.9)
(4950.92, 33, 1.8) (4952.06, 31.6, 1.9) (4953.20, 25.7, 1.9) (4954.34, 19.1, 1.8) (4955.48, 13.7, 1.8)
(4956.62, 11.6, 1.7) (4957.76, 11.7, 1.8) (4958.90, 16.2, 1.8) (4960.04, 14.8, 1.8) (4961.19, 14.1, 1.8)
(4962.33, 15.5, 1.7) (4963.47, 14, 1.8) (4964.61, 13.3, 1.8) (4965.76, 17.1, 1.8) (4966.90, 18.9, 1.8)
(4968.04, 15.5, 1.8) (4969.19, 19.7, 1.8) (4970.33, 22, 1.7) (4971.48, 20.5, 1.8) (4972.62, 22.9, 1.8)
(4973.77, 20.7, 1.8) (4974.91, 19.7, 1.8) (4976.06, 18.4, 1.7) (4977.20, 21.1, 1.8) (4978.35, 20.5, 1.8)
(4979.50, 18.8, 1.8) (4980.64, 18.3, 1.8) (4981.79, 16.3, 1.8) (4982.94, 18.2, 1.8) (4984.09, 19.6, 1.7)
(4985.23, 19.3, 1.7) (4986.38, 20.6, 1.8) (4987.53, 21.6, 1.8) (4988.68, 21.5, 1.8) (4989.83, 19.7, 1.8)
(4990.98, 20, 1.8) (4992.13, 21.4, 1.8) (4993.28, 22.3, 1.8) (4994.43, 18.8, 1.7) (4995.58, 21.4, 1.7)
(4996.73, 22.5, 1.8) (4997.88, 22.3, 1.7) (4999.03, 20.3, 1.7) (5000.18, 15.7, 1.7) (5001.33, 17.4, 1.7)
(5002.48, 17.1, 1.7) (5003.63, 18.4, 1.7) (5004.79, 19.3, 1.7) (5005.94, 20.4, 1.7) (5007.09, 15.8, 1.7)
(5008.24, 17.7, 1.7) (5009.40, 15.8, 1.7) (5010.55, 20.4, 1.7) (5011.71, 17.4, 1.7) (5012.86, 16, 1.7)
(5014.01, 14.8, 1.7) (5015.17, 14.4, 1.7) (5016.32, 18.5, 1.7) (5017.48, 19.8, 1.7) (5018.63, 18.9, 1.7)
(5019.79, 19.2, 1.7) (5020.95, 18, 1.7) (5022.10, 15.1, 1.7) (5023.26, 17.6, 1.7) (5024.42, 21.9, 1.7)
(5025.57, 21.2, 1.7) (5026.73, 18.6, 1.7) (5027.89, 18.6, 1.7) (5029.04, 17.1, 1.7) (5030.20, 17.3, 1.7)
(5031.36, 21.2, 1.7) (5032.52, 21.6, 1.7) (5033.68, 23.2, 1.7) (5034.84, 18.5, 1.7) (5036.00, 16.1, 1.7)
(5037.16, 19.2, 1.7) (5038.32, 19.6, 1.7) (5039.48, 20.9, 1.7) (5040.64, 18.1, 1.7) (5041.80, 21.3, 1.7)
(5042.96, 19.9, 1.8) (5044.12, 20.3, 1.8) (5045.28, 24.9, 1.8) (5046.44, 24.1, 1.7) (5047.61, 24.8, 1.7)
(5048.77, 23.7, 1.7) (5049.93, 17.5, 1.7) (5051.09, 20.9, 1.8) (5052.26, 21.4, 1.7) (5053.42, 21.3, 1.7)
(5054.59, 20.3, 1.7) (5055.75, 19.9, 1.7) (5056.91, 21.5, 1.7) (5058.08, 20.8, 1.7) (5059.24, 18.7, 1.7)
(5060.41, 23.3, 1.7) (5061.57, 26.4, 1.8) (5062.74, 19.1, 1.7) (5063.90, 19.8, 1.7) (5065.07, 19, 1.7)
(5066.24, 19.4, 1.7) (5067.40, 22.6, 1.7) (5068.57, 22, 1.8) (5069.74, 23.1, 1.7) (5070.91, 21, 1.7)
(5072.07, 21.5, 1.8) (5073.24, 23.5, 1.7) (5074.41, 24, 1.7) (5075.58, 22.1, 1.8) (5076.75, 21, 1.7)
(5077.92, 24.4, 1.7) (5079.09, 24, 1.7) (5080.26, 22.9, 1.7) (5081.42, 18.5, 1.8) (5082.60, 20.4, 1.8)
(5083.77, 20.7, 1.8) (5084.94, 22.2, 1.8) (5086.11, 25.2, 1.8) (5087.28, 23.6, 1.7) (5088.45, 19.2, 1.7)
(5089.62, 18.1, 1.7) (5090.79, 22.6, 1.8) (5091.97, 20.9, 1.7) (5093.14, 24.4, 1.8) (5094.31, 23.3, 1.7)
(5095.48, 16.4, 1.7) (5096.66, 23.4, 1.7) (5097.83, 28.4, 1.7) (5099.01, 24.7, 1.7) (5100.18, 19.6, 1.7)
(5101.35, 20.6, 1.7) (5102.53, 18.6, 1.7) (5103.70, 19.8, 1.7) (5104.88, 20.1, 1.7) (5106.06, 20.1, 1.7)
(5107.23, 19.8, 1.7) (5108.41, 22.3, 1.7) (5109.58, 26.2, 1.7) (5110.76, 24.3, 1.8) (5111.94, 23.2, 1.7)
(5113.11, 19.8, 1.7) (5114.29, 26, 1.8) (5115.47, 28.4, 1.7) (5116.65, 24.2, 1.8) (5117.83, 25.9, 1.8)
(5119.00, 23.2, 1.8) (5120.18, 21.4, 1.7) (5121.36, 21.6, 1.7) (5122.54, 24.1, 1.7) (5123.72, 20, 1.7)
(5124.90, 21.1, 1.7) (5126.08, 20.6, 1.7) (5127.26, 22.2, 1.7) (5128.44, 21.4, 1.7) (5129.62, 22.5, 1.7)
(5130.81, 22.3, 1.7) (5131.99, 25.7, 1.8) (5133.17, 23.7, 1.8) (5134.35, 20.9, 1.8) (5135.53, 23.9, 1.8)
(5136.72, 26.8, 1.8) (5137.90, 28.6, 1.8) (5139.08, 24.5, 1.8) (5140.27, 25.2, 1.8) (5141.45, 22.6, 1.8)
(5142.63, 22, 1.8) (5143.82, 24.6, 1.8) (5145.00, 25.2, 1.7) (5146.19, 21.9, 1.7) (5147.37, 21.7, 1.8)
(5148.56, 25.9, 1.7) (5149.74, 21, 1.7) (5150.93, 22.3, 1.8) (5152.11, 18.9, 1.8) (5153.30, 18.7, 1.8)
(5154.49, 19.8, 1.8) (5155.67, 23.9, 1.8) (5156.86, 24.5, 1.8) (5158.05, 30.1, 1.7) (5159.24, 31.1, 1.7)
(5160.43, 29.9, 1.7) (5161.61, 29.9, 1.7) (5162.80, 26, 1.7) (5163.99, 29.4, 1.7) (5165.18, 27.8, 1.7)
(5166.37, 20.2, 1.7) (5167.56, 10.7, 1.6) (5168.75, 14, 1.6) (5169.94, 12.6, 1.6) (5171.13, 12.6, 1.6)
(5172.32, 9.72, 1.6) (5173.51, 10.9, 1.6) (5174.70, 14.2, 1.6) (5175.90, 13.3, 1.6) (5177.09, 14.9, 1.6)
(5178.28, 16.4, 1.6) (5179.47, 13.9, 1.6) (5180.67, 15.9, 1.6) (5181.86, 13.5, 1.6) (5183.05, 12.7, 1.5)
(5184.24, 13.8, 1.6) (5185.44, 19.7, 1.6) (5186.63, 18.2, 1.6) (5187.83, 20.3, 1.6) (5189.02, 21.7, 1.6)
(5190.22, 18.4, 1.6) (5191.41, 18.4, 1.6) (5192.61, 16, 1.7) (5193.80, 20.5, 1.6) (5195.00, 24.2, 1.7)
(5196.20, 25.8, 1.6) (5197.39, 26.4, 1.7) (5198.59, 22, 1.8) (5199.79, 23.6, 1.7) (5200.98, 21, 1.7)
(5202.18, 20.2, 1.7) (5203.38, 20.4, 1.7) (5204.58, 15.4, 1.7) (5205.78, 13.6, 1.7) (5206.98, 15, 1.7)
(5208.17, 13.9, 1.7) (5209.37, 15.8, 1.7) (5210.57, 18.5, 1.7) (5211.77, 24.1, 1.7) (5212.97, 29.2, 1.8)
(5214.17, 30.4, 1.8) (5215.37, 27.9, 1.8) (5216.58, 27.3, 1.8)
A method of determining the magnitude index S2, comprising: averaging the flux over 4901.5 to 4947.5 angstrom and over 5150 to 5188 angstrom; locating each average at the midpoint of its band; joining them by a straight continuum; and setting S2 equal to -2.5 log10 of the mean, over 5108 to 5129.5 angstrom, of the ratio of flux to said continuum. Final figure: -0.132 mag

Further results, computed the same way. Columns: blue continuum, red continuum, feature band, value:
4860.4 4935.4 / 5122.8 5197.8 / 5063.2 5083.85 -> -0.026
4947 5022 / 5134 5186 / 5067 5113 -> -0.097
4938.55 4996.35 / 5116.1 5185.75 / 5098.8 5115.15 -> -0.035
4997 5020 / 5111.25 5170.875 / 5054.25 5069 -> -0.048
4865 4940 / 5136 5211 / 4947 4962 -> 0.009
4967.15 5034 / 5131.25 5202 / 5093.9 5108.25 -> -0.054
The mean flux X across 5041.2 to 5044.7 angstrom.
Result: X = 20.5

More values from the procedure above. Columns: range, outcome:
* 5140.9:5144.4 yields 23.1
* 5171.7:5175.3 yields 11.6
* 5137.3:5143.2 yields 24.6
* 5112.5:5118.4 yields 24.8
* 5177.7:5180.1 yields 15.1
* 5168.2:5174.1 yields 12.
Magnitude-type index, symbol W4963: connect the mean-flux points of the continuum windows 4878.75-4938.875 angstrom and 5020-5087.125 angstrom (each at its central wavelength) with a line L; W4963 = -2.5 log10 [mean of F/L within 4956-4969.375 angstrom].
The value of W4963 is 0.44 mag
